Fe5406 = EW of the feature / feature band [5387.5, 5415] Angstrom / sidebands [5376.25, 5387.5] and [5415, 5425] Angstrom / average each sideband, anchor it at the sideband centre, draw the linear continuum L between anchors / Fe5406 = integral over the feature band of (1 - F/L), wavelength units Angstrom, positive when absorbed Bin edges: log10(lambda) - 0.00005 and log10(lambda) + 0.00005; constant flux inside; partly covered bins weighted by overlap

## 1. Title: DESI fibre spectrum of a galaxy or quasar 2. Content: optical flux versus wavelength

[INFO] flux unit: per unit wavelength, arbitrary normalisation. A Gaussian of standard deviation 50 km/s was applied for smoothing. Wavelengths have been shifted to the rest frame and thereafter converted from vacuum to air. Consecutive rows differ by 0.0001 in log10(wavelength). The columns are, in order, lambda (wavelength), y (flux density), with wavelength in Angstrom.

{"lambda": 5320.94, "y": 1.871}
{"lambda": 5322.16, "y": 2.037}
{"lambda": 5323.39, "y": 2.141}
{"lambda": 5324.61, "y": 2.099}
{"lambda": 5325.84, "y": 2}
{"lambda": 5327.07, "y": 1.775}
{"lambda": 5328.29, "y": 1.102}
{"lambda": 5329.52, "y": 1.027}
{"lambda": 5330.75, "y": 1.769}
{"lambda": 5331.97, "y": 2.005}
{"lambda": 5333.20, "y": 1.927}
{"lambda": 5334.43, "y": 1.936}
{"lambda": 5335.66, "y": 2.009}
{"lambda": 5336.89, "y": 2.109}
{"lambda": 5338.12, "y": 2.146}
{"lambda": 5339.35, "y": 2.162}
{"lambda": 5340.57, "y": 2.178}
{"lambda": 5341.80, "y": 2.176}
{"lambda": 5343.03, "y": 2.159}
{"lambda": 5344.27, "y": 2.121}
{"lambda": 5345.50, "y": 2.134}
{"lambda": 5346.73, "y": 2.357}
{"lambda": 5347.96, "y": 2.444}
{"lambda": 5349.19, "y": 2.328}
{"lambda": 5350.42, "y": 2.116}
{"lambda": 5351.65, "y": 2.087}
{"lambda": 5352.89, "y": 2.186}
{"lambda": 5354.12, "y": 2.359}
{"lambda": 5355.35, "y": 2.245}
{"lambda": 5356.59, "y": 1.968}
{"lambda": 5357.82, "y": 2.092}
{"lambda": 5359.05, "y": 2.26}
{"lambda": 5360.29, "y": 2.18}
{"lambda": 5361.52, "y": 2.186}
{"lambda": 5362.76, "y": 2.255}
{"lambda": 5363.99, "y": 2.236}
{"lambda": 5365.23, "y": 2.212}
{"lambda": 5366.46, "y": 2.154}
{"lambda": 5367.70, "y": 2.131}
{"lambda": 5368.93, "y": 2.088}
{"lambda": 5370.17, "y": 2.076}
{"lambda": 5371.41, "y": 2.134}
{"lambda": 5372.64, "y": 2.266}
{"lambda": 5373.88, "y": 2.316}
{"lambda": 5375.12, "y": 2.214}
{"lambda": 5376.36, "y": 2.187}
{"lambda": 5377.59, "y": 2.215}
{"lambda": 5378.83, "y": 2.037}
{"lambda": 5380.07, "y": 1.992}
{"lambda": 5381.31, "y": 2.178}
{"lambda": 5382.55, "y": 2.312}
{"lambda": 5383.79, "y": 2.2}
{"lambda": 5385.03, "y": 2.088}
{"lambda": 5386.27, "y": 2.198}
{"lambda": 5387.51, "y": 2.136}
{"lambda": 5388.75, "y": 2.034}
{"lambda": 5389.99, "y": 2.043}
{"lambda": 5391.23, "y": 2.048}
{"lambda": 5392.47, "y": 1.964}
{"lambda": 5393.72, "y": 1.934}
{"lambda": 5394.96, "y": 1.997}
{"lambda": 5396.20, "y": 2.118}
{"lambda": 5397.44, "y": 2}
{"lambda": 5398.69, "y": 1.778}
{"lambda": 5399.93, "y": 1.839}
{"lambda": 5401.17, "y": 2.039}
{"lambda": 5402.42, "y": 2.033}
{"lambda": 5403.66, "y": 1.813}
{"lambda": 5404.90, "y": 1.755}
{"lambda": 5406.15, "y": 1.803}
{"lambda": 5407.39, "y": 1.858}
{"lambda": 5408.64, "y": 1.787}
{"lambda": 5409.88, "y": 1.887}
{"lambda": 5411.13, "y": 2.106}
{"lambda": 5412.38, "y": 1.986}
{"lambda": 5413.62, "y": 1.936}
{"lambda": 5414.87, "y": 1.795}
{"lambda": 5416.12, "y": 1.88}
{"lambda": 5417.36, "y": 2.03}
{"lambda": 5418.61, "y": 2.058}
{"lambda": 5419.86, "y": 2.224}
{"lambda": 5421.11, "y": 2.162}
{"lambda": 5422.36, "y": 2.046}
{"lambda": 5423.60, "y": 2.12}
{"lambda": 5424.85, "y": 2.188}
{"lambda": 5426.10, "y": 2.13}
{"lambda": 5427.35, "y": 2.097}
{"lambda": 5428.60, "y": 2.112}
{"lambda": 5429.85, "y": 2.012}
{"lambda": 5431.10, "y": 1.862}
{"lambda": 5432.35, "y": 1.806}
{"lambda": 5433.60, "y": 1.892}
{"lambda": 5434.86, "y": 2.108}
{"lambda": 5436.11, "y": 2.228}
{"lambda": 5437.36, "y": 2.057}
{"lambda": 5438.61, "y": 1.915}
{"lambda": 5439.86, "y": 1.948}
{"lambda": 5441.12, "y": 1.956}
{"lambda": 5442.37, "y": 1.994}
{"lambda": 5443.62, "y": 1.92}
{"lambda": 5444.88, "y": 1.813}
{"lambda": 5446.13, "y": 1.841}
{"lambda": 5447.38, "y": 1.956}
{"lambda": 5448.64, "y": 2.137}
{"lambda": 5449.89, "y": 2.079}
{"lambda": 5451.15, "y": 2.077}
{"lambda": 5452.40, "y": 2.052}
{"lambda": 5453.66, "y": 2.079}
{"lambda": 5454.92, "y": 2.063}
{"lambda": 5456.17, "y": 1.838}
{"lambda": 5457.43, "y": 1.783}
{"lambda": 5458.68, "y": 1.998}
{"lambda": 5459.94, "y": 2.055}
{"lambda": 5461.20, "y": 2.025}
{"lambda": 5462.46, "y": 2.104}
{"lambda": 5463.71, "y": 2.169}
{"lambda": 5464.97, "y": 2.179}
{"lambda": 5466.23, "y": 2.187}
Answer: 2.2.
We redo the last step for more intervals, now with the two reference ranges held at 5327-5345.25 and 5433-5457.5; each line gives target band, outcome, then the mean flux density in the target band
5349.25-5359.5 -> -1.29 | 2.17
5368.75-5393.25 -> -2.38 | 2.14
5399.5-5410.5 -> 0.53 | 1.87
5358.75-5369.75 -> -1.42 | 2.18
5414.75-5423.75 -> -0.35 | 2.05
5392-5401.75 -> 0.00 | 1.96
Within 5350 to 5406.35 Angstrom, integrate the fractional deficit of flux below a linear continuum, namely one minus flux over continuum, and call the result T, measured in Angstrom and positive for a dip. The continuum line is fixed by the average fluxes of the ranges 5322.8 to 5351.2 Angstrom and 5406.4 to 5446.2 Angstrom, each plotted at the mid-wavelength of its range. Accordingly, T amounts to -2.7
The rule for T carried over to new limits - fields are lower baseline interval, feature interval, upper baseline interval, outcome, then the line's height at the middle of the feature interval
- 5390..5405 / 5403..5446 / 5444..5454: 0.01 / 1.98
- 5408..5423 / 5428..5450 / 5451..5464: 0.31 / 2.01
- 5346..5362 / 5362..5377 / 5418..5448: -0.08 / 2.18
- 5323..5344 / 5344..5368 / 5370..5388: -1.85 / 2.05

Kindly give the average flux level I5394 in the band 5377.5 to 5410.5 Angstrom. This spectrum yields 2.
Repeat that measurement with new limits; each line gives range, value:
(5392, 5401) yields 1.95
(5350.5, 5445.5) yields 2.06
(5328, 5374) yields 2.1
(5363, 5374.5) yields 2.18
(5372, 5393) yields 2.14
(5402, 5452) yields 1.99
